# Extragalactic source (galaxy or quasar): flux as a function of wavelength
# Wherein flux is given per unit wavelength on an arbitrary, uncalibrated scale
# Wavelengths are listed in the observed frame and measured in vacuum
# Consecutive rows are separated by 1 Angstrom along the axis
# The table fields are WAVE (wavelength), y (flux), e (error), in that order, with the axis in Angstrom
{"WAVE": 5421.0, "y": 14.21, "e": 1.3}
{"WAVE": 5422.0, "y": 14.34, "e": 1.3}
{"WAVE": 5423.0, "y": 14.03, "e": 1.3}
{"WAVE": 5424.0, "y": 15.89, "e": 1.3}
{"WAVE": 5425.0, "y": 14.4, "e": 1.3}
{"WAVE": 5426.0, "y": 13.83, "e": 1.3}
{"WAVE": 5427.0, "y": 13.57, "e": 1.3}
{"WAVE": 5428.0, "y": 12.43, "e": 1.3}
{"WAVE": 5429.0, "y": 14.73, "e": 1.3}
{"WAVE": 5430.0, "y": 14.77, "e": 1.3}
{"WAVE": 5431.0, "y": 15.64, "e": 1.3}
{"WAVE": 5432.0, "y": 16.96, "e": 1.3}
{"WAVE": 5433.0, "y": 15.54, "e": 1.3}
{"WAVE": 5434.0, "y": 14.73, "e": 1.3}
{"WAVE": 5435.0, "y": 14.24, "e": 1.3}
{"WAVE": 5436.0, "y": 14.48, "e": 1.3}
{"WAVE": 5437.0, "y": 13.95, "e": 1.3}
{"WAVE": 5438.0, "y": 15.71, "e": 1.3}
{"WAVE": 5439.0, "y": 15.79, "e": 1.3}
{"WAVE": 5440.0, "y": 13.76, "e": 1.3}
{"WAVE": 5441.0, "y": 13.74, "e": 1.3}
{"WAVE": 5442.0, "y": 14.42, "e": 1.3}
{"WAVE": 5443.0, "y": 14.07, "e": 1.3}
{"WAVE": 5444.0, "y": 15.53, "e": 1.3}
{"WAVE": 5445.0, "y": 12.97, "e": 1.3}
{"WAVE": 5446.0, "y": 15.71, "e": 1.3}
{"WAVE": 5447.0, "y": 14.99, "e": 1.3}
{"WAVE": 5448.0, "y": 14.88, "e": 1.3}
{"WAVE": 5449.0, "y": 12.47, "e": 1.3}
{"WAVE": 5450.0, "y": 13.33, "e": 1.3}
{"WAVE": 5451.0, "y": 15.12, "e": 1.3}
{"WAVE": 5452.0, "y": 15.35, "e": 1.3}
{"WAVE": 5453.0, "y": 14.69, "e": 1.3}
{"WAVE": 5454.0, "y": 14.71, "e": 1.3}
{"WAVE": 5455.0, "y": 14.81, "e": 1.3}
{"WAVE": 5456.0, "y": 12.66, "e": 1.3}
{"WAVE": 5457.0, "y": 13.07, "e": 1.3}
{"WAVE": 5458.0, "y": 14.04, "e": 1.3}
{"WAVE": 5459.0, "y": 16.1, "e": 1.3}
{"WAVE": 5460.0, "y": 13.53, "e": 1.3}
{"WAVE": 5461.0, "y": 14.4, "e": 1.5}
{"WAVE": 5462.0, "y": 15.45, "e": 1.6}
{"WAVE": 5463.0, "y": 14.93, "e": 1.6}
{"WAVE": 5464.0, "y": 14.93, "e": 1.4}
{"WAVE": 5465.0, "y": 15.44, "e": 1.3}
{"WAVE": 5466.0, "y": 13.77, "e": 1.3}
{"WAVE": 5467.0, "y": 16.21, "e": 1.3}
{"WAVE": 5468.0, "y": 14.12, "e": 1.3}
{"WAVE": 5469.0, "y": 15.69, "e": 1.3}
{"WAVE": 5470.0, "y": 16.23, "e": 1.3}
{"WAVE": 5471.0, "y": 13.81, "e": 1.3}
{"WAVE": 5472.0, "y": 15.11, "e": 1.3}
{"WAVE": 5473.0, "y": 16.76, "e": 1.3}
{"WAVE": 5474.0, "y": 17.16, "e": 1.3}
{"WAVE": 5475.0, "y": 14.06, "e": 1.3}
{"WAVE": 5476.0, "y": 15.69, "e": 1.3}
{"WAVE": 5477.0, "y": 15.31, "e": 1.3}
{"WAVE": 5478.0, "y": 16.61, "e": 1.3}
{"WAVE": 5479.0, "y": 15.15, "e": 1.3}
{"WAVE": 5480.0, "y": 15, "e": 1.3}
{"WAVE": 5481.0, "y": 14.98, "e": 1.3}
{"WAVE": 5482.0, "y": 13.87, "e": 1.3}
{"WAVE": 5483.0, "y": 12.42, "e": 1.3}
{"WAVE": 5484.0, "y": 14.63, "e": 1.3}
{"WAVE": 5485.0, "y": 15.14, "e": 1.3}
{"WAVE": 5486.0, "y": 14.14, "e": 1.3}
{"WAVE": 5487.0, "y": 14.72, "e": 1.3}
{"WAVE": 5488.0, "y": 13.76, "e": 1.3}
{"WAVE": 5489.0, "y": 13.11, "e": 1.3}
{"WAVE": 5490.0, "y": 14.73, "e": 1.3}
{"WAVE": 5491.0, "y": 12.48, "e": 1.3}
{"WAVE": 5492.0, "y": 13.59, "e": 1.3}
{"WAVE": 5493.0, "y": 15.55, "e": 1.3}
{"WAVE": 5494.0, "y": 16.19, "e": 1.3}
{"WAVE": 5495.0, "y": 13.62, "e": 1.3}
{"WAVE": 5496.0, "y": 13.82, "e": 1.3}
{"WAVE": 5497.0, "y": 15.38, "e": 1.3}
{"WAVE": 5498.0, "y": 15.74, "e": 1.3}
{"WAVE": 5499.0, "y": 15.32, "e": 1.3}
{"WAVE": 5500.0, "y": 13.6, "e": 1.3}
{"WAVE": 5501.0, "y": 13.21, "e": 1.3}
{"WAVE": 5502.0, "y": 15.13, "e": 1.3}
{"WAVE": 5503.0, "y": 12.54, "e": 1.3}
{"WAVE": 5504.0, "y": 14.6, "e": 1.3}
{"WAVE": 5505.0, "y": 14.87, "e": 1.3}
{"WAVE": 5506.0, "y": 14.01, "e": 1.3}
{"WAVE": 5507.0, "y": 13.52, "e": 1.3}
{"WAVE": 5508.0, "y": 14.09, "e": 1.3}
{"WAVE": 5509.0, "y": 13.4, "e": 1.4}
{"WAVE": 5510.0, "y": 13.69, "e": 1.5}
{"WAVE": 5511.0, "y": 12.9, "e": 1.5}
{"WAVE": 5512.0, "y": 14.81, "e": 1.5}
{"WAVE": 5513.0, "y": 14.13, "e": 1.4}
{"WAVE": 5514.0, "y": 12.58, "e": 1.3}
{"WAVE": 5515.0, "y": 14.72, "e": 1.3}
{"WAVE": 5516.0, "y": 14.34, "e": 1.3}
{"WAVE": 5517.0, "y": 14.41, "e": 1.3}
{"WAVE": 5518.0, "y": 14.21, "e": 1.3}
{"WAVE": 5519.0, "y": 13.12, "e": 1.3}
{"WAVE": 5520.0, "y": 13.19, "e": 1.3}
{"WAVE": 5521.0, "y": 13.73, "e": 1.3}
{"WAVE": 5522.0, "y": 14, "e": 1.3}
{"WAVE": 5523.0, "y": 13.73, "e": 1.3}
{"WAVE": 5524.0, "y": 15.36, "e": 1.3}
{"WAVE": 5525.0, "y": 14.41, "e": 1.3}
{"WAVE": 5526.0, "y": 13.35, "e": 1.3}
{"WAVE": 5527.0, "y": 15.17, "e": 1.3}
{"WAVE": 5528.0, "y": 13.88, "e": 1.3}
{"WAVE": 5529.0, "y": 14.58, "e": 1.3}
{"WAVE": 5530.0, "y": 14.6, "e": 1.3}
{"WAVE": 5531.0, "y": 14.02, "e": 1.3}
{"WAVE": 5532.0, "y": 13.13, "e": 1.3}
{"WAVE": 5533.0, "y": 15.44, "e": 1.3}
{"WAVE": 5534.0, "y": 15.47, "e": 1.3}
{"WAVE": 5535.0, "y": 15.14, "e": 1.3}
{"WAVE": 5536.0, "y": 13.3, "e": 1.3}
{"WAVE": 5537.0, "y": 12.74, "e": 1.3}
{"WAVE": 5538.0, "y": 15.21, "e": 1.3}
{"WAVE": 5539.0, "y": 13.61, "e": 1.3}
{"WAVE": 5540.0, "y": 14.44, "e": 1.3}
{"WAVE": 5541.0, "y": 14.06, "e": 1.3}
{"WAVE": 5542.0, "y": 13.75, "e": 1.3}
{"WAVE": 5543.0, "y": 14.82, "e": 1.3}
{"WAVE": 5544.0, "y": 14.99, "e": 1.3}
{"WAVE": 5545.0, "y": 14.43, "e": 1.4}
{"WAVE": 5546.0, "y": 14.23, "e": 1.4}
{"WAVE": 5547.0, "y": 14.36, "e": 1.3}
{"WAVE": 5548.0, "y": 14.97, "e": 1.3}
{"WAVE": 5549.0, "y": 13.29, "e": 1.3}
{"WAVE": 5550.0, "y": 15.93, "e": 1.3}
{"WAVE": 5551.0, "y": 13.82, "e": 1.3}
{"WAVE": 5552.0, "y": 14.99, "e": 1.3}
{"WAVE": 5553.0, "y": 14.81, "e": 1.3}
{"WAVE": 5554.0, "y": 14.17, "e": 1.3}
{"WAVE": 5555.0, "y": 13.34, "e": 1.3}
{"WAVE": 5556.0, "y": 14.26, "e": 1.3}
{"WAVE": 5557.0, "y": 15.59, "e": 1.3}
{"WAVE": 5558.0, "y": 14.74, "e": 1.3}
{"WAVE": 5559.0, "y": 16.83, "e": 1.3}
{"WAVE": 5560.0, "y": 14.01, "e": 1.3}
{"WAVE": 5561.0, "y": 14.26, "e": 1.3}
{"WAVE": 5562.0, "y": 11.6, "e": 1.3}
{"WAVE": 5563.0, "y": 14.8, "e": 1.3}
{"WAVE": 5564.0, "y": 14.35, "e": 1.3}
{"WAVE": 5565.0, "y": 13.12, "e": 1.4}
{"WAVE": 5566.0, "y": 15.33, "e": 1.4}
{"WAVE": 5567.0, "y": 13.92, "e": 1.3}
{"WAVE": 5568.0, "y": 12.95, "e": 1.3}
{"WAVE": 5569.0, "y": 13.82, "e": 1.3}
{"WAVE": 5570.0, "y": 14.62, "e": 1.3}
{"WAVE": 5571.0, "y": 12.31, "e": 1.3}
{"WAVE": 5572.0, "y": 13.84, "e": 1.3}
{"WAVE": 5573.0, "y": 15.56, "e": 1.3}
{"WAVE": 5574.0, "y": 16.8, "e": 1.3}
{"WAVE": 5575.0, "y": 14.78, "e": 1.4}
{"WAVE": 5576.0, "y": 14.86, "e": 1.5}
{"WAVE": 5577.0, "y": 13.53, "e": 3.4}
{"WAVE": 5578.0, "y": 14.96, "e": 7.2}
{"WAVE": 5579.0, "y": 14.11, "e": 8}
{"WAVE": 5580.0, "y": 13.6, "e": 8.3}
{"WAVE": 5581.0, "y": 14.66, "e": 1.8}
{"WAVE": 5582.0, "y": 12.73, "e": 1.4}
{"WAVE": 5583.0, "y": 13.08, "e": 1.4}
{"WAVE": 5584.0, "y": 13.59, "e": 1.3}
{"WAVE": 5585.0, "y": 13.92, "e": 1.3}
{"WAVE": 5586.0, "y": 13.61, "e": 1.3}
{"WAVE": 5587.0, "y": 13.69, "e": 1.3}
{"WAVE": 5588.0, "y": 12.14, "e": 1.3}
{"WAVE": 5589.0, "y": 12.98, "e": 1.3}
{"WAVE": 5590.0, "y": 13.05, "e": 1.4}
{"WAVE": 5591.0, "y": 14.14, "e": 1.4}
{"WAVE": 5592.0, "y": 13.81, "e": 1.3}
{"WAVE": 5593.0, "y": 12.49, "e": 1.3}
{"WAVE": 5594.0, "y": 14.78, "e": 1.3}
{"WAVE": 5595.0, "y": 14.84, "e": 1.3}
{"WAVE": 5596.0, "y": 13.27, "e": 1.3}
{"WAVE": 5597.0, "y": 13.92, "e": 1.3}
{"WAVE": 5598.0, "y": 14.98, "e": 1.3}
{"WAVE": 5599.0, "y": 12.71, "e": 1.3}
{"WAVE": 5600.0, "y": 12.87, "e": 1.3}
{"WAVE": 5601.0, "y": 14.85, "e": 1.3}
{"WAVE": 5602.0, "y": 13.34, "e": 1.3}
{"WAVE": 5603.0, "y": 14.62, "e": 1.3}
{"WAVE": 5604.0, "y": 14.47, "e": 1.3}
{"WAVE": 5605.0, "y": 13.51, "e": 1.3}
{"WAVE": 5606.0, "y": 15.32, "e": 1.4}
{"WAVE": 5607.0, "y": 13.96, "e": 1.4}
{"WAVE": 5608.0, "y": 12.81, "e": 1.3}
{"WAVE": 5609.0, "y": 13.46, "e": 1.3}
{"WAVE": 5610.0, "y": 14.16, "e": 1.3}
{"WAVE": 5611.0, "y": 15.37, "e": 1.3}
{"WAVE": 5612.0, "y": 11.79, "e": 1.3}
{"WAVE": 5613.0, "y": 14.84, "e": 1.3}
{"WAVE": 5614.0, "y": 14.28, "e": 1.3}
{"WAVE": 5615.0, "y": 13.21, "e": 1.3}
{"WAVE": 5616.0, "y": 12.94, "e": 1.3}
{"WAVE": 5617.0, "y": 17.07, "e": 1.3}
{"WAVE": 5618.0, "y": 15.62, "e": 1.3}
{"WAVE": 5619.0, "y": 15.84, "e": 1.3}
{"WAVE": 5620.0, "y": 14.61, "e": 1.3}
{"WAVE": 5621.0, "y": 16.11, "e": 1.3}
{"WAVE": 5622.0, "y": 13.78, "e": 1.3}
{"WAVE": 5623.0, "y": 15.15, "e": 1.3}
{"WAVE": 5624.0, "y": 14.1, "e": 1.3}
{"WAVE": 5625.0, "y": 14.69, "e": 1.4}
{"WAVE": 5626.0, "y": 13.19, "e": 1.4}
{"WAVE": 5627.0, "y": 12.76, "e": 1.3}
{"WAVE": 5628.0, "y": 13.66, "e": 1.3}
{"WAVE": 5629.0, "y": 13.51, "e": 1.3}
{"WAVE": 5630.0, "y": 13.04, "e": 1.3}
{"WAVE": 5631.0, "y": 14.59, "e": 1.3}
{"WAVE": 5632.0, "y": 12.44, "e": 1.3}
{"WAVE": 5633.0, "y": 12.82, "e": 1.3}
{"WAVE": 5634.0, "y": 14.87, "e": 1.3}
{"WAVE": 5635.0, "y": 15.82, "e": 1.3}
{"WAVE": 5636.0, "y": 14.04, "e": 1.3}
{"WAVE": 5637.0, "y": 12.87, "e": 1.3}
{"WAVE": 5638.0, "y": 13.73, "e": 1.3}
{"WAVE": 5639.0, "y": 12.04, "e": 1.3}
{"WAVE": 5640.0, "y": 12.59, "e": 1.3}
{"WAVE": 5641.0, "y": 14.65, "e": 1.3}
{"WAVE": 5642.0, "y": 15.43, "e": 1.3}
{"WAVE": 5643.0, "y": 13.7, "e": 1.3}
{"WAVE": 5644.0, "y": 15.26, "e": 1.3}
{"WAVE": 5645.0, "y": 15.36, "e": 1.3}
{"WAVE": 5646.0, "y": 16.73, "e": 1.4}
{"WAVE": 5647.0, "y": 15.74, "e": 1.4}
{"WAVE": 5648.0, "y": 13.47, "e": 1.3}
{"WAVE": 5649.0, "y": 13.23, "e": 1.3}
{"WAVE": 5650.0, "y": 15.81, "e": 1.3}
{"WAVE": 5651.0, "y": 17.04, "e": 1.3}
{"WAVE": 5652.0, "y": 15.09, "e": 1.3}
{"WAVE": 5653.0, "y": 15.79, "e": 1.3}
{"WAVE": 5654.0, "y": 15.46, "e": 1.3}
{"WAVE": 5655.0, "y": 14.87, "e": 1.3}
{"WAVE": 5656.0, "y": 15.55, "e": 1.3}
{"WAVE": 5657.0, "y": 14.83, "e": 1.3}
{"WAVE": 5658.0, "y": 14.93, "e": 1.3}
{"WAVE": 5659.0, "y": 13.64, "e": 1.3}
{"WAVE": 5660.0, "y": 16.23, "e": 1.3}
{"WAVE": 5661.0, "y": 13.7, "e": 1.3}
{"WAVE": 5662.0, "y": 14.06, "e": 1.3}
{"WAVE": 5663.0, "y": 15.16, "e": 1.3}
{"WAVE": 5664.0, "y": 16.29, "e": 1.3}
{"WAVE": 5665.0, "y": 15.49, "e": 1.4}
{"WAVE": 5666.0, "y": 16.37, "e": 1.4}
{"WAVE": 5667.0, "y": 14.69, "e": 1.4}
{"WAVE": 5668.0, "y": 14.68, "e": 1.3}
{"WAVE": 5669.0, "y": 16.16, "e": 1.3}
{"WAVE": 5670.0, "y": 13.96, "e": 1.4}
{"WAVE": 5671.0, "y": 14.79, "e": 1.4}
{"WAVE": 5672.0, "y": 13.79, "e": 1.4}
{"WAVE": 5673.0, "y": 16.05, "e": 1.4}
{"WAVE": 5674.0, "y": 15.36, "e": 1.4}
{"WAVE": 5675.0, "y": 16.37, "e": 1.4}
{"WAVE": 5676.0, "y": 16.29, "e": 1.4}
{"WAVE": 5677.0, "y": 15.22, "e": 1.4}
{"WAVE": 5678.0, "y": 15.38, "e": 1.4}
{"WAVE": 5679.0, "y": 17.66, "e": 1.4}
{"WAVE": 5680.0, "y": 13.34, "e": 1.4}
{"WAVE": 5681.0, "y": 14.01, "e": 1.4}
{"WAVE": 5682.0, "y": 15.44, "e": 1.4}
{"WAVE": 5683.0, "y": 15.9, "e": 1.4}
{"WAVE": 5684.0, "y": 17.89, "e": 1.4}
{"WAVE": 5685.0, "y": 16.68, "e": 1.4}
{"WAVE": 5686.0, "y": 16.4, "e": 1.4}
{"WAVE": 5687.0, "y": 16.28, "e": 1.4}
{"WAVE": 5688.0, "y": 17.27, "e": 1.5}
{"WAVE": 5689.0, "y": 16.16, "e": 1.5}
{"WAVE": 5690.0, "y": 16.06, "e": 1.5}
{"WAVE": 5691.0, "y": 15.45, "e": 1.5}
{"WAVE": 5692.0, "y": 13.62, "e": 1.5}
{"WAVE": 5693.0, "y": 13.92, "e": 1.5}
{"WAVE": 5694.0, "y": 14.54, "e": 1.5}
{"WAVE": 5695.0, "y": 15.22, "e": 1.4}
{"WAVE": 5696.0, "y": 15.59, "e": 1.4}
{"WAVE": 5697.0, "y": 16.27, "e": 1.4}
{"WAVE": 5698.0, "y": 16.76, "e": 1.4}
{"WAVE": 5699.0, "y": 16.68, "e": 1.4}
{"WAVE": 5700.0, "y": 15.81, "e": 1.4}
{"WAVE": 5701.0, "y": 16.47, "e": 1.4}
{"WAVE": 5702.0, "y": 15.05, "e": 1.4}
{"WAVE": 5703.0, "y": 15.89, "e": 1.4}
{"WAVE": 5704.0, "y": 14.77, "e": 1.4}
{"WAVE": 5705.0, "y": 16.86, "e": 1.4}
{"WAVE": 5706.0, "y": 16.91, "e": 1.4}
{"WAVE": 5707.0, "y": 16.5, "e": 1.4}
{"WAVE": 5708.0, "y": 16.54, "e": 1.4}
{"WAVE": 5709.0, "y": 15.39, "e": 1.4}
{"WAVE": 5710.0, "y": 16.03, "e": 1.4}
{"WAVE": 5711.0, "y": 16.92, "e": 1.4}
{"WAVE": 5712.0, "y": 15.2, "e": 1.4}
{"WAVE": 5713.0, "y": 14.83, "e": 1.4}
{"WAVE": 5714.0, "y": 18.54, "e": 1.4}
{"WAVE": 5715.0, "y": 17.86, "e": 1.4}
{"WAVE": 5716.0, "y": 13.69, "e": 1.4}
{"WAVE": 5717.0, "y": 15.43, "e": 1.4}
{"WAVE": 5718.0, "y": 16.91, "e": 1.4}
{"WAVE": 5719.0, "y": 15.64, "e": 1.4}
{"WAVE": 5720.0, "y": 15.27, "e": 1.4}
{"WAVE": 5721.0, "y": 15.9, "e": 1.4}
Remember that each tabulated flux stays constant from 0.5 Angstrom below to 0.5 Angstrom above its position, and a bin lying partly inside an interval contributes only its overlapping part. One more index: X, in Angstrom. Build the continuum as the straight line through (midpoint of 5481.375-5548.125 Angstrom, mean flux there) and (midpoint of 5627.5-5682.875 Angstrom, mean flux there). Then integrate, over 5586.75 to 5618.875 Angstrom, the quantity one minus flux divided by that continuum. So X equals 1.38 Angstrom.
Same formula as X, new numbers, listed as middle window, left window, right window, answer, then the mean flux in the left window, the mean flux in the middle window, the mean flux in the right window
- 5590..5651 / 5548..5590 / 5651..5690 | 2.7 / 14.1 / 14.2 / 15.5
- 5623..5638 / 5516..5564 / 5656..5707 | 1.3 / 14.3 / 13.8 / 15.5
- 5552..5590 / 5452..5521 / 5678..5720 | 2.4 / 14.5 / 14.1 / 15.9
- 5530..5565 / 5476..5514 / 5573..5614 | -0.6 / 14.3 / 14.4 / 13.9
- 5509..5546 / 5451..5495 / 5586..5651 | 0.9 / 14.7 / 14.1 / 14.1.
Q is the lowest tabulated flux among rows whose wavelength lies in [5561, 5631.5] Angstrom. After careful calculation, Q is 11.6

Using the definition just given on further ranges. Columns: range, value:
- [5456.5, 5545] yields 12.42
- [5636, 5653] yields 12.04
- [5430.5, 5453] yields 12.47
